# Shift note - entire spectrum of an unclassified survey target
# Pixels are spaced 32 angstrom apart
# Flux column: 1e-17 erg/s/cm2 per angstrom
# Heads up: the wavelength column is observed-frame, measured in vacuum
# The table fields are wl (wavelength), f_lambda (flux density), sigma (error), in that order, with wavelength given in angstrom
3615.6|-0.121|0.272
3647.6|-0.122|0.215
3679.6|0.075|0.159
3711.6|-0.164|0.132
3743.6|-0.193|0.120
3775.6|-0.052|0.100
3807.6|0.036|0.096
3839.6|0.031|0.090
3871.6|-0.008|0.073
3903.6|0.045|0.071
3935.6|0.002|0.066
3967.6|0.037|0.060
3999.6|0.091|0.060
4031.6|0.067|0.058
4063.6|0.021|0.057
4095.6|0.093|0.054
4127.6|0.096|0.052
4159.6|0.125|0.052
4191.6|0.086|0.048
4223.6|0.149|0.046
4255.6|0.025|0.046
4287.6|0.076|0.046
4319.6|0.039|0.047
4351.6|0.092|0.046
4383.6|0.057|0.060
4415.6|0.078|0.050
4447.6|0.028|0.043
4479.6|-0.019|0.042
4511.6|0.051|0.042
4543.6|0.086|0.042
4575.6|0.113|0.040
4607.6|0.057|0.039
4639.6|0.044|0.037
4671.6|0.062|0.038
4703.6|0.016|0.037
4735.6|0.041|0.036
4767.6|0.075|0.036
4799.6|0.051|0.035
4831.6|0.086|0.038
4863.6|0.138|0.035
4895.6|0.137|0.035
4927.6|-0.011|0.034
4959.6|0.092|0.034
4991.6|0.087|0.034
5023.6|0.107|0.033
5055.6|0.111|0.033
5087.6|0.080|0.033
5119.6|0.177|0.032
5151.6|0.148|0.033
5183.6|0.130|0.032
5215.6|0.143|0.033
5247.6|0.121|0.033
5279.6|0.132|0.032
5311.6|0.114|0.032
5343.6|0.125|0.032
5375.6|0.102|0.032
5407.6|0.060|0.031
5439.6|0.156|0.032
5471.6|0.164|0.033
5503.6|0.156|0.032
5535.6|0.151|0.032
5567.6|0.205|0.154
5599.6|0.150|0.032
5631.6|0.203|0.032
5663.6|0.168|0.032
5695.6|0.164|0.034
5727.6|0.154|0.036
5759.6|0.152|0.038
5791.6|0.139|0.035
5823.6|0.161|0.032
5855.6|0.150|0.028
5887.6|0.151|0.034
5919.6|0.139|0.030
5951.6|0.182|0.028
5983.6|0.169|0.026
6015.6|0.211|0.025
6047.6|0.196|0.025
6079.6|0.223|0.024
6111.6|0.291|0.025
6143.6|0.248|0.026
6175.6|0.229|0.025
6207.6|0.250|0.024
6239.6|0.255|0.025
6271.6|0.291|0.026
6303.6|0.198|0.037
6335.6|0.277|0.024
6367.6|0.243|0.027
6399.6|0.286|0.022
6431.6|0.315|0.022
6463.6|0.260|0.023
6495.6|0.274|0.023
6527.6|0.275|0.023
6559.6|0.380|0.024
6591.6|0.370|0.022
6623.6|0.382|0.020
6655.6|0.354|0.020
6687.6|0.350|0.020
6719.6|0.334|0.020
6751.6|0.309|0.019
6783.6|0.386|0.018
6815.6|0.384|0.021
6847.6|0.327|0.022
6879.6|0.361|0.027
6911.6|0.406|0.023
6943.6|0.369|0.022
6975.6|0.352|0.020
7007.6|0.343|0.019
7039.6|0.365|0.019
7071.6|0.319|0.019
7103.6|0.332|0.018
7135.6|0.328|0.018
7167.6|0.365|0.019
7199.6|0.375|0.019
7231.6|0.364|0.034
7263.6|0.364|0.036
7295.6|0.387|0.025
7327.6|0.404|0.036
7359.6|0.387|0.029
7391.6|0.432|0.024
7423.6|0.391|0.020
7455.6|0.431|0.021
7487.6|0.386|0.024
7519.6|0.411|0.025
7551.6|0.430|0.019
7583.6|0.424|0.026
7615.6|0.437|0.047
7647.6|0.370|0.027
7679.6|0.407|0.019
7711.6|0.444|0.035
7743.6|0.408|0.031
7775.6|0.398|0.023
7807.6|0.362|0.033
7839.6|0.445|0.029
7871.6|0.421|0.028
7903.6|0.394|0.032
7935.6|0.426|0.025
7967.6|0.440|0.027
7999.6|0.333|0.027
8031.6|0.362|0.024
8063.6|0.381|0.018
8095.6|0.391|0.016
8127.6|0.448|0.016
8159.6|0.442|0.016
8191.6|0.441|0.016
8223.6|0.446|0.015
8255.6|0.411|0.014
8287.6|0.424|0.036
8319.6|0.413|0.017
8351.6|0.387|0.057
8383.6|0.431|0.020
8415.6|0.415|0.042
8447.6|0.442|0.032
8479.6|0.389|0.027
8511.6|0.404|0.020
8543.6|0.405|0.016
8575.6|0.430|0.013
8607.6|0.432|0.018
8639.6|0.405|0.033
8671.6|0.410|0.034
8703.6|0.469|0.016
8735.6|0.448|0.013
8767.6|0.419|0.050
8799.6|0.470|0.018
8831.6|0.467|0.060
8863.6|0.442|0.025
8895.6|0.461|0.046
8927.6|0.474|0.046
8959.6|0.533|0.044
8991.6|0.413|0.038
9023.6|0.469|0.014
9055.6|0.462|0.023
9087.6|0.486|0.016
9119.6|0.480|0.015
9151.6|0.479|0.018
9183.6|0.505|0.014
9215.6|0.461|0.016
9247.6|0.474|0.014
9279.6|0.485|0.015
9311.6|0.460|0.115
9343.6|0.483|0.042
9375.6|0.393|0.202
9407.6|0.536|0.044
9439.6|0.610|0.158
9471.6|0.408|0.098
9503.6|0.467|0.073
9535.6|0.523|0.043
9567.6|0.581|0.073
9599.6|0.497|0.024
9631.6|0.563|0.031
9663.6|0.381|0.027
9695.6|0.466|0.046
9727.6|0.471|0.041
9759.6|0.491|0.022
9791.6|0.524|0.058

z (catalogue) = 0.64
